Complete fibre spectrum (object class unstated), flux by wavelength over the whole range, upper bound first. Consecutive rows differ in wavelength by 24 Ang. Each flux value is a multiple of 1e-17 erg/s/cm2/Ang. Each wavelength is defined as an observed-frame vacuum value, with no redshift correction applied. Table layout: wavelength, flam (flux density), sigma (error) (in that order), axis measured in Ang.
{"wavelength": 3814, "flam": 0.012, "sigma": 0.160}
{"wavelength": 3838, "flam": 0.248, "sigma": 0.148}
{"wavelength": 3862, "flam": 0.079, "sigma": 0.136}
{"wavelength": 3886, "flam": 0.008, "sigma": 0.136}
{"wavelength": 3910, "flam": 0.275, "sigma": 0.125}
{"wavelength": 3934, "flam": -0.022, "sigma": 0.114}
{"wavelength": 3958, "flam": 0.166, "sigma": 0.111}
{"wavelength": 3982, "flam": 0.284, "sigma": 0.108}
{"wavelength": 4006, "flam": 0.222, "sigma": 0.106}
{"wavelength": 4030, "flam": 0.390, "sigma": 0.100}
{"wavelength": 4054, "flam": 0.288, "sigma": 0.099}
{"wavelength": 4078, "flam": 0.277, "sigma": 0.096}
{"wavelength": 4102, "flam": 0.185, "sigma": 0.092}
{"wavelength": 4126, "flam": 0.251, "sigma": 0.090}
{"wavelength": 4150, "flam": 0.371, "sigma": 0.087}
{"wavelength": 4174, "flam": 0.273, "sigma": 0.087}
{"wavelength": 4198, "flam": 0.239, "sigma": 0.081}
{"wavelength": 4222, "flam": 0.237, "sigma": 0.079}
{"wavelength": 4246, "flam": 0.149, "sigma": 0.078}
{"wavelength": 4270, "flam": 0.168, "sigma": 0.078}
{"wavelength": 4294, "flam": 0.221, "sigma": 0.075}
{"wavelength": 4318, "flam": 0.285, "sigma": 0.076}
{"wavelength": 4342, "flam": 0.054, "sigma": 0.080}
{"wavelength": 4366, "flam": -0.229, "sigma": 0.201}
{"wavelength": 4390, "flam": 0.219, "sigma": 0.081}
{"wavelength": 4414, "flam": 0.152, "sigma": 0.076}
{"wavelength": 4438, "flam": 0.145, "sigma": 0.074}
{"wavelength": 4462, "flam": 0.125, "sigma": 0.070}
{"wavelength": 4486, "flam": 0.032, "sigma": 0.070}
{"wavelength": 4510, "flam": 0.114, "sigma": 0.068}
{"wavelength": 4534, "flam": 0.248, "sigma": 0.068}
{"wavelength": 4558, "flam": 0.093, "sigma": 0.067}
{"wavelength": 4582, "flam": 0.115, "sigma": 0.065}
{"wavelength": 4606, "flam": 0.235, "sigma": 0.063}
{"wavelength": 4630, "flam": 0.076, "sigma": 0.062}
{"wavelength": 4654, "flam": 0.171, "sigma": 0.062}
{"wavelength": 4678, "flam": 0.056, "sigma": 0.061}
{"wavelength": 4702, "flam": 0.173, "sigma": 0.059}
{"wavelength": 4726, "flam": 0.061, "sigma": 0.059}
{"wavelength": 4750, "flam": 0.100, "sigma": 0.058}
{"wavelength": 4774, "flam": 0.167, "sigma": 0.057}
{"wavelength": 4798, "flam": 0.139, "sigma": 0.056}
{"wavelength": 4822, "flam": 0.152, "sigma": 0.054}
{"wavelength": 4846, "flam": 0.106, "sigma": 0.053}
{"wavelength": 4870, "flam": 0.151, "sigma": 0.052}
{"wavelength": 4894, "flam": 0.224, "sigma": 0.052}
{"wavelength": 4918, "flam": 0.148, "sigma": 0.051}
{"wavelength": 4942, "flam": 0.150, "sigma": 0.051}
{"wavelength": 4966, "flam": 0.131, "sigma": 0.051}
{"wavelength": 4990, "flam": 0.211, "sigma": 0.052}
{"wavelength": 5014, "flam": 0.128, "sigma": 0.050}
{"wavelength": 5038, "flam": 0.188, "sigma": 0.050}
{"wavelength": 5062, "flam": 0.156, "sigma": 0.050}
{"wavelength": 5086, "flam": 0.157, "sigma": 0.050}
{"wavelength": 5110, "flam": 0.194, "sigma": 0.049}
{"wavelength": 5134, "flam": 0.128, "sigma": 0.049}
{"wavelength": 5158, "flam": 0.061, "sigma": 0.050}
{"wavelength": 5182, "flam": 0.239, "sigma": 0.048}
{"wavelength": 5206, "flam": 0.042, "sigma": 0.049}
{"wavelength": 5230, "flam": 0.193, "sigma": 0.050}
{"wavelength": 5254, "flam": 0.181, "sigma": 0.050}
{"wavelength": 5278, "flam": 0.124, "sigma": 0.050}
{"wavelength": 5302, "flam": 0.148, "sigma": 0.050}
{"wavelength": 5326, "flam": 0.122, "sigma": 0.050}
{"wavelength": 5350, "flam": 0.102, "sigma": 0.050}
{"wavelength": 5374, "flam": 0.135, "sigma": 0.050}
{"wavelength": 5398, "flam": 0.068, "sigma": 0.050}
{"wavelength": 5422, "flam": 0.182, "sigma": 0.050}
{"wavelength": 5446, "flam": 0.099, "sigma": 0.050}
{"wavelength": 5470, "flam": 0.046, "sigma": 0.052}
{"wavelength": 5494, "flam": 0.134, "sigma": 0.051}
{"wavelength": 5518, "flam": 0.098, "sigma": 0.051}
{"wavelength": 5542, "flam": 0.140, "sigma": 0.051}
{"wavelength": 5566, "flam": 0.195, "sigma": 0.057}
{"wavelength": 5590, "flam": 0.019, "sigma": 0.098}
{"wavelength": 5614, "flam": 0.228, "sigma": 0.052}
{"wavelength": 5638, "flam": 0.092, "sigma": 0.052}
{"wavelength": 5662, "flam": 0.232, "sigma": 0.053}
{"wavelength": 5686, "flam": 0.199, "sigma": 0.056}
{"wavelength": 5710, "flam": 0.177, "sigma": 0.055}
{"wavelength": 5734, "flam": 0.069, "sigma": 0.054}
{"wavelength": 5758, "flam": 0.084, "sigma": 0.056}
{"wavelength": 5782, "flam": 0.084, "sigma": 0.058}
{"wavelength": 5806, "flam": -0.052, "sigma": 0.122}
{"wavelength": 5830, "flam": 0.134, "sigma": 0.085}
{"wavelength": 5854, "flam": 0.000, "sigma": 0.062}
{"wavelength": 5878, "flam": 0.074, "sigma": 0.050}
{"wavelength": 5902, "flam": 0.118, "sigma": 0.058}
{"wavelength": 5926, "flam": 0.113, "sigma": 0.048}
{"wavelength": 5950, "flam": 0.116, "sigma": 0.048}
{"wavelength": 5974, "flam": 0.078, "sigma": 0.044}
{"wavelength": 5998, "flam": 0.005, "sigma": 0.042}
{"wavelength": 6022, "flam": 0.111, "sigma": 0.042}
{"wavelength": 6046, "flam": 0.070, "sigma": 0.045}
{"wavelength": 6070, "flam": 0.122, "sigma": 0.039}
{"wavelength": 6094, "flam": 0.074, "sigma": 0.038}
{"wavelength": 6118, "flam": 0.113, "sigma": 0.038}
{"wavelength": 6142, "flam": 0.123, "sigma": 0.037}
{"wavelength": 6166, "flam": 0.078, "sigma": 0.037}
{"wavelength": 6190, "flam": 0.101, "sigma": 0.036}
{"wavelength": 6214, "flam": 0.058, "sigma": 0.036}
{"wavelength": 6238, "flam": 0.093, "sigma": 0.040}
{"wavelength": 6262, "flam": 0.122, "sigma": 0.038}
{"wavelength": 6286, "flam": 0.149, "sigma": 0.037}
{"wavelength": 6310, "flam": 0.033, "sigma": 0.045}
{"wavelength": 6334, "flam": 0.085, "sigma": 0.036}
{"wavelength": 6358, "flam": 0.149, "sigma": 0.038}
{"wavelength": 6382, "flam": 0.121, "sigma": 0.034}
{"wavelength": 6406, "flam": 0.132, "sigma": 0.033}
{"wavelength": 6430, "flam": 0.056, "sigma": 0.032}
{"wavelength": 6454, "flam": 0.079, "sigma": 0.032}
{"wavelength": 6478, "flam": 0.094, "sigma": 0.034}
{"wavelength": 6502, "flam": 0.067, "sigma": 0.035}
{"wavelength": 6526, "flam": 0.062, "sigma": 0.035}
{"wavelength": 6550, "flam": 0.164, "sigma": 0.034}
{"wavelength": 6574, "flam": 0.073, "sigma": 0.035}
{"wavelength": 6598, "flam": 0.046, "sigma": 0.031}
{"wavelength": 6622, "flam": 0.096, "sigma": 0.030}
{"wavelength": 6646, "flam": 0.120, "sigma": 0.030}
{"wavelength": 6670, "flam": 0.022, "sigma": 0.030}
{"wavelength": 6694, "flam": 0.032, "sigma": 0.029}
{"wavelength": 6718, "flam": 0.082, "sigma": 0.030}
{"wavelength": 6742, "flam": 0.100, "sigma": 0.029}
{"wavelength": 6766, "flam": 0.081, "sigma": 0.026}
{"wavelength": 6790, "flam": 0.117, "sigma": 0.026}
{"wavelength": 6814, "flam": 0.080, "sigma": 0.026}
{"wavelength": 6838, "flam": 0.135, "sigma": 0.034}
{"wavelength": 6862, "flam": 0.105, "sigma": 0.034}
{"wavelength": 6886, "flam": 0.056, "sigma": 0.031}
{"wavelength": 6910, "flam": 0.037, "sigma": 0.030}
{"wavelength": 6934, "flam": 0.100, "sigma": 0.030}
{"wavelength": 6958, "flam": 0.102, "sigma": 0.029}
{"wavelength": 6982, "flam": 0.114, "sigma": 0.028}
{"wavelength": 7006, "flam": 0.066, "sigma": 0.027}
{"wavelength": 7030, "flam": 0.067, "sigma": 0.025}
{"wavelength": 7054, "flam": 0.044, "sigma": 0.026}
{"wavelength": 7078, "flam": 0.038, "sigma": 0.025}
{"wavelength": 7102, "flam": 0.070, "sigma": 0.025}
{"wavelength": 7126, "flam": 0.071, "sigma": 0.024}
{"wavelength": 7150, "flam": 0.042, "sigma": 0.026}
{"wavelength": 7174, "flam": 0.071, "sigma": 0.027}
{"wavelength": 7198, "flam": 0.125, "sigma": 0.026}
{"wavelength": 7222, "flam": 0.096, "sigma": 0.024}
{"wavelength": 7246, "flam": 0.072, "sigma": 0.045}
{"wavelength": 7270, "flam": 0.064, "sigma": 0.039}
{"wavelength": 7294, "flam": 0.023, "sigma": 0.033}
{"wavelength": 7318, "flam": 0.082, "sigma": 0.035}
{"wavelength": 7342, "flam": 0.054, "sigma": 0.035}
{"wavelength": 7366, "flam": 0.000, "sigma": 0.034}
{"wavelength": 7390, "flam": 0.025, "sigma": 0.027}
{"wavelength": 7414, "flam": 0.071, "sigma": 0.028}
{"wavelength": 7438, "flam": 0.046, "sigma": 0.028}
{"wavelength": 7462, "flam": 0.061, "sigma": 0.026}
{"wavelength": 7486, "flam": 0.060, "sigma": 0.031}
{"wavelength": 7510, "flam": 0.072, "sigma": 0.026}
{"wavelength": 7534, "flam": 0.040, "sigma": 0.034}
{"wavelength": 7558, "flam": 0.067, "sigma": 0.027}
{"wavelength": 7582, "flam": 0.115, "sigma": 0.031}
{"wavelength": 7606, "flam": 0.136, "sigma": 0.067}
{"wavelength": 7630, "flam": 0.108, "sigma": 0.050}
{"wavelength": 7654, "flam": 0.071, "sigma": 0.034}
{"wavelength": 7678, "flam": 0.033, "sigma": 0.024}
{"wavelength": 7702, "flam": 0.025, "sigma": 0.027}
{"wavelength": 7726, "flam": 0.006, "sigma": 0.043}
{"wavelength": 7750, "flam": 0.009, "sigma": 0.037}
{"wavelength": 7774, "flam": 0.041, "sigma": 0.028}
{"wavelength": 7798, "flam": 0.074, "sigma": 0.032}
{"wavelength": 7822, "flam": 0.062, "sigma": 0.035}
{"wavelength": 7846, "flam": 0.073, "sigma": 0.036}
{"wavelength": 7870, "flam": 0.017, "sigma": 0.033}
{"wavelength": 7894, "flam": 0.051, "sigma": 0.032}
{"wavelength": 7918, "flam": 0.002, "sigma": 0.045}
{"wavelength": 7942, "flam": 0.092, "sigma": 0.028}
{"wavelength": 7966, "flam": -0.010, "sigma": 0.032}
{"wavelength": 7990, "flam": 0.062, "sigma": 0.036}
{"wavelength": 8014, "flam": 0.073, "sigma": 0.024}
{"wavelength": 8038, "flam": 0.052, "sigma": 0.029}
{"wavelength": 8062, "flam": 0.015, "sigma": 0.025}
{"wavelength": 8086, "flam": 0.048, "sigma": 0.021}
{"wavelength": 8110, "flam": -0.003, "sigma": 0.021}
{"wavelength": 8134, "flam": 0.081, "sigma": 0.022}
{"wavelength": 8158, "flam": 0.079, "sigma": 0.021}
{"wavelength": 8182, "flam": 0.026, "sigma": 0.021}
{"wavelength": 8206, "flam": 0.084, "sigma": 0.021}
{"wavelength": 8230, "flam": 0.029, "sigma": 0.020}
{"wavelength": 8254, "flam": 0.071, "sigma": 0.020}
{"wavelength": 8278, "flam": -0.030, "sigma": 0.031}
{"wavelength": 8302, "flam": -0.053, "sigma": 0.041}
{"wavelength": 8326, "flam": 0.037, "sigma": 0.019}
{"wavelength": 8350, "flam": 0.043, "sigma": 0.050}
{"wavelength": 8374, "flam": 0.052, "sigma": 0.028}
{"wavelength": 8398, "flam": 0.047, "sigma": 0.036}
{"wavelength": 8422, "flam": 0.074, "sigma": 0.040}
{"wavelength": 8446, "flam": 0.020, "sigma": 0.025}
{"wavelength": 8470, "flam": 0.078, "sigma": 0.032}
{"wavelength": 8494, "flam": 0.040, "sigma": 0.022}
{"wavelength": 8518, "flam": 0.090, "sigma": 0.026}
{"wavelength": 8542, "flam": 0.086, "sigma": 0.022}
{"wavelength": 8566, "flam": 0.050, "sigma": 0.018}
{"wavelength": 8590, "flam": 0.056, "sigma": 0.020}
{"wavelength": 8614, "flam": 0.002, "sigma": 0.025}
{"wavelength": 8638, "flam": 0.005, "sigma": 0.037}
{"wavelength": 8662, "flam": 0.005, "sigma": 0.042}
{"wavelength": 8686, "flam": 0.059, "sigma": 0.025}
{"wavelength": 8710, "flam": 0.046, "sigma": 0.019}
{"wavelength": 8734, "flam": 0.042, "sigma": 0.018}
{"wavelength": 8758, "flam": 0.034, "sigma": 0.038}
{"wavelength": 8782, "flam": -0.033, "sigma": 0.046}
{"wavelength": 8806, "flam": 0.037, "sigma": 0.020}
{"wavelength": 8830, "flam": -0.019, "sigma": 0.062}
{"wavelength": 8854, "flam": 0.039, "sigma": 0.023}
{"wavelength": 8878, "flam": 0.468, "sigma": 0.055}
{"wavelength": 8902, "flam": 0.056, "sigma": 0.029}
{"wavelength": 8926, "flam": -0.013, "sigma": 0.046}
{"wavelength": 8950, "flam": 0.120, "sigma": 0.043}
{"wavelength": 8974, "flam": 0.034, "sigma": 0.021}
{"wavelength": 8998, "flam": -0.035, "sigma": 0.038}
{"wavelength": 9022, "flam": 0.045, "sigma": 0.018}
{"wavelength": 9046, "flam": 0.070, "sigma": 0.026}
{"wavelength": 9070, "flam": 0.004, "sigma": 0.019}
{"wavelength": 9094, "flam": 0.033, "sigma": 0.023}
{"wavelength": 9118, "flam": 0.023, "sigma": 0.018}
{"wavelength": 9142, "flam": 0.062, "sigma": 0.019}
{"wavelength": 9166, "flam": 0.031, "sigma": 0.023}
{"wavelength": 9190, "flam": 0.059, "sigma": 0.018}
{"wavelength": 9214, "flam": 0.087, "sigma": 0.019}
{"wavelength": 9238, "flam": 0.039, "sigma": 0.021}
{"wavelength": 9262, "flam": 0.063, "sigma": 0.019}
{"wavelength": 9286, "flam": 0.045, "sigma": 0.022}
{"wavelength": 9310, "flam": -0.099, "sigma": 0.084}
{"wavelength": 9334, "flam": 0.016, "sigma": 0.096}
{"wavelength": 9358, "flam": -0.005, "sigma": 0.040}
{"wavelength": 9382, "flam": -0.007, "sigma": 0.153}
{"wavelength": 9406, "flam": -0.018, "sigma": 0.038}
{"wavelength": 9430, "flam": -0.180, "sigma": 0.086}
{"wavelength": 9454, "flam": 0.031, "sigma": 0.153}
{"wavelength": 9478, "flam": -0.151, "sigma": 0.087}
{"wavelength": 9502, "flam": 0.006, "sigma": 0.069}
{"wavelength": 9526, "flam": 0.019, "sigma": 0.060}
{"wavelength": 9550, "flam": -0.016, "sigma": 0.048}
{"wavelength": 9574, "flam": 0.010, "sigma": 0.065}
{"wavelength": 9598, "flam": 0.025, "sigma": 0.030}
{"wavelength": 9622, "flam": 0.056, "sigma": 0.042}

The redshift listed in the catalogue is 1.379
